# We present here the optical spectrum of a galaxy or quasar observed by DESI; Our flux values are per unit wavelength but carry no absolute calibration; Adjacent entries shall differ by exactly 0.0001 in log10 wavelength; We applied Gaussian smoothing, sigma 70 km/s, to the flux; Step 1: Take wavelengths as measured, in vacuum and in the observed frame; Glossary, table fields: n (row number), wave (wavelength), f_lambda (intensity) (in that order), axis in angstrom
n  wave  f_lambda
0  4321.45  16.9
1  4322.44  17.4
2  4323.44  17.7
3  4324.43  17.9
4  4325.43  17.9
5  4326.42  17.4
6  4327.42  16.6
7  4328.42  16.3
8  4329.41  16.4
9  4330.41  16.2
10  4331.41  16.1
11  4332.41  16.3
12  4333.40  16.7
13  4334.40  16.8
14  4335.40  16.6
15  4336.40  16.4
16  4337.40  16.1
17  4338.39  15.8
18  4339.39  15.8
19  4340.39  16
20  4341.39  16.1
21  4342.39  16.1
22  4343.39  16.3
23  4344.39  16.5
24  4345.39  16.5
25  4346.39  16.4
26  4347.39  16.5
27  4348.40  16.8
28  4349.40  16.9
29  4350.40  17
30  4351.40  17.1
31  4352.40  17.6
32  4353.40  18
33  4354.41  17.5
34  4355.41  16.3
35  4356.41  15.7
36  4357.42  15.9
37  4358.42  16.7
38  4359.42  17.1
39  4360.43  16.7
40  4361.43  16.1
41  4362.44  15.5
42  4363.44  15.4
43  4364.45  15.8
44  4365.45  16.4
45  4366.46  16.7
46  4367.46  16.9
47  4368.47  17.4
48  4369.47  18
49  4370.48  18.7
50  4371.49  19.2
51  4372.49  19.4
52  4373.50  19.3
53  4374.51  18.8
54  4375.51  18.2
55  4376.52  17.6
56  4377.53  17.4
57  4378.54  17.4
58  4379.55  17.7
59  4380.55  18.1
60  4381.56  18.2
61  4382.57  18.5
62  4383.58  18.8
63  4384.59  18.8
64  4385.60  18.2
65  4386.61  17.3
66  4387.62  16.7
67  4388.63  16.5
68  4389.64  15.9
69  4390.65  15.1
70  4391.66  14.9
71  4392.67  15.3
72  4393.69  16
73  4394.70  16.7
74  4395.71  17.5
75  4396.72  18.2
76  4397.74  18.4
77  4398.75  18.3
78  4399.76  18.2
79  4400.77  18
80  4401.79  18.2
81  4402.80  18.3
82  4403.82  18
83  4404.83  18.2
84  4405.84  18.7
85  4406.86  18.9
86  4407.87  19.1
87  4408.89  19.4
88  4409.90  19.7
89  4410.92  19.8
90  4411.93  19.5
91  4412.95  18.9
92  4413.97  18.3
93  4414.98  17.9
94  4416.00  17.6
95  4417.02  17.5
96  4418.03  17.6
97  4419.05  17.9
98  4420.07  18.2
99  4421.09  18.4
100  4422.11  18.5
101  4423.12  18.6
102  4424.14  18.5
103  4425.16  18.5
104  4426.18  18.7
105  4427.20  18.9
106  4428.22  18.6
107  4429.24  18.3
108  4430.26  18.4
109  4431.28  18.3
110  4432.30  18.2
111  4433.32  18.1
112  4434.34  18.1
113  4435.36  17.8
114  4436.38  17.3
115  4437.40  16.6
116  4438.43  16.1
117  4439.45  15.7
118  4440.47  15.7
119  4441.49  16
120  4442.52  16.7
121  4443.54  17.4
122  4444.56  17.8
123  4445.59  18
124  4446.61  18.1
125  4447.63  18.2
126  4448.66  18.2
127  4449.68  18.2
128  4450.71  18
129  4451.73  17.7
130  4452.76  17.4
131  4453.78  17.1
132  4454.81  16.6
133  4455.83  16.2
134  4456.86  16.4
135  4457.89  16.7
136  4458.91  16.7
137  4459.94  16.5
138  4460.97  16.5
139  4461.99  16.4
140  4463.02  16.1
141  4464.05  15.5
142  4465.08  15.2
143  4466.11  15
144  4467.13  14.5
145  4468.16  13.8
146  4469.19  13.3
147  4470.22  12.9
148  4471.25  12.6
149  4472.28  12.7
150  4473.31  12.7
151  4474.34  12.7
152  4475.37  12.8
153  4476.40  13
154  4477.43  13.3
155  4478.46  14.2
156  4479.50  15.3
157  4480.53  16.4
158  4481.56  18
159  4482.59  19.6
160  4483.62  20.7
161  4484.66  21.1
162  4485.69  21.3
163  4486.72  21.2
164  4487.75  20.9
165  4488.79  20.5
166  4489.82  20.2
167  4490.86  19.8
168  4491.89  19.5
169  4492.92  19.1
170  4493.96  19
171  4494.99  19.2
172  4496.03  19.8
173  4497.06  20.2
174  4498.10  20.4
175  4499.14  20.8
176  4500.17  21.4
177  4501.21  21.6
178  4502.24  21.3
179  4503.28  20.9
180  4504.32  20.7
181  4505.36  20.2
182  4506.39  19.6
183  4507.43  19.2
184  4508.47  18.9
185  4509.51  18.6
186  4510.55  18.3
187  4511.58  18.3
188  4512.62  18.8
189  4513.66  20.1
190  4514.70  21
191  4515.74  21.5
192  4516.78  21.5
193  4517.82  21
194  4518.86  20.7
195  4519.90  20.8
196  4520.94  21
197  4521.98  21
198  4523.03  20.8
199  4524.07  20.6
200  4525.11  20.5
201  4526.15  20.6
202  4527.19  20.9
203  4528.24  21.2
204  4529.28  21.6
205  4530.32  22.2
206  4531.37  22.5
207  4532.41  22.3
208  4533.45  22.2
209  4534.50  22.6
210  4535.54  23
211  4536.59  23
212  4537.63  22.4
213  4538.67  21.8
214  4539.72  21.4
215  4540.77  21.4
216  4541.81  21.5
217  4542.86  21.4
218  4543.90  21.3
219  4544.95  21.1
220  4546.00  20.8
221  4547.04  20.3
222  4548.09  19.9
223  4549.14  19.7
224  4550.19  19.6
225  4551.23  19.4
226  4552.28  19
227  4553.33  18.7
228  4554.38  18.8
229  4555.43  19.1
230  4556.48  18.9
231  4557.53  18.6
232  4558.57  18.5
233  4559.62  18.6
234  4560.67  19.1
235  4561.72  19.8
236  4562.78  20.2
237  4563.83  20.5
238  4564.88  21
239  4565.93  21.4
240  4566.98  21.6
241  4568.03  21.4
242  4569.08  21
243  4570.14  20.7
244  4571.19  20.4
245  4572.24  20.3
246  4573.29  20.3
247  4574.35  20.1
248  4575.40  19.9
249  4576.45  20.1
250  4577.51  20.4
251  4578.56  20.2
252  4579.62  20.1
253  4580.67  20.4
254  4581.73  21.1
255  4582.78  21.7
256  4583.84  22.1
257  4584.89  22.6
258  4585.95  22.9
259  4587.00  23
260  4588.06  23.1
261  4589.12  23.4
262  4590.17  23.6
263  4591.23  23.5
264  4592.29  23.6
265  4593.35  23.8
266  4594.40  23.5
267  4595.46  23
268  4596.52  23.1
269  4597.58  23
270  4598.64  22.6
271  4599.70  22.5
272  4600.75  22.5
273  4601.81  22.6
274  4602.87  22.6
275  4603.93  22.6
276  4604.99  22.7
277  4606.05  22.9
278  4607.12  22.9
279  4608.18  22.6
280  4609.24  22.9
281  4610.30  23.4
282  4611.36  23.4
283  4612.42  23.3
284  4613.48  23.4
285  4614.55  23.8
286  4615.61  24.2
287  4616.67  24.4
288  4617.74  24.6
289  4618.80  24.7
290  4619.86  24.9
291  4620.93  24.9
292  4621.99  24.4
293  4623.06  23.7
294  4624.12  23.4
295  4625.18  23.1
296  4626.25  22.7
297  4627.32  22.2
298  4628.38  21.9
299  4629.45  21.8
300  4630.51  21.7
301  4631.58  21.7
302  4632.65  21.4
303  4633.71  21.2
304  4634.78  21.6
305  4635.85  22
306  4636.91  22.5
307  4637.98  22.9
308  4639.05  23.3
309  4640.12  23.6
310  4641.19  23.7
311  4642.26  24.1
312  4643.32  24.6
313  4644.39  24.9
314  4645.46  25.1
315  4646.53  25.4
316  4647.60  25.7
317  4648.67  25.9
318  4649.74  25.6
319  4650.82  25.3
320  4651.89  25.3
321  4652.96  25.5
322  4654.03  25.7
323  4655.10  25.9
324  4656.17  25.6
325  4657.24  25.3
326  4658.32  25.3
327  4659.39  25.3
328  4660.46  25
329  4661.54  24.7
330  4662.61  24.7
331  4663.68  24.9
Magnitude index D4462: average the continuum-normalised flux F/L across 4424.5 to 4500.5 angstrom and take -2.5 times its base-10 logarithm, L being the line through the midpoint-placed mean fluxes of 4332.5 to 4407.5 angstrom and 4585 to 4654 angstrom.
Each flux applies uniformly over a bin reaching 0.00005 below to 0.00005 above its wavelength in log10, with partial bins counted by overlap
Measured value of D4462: 0.13 mag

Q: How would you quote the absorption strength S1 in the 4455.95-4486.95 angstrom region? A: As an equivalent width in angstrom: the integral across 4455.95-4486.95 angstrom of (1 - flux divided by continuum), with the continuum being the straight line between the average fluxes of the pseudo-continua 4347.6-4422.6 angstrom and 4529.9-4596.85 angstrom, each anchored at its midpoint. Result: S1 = 5.8 angstrom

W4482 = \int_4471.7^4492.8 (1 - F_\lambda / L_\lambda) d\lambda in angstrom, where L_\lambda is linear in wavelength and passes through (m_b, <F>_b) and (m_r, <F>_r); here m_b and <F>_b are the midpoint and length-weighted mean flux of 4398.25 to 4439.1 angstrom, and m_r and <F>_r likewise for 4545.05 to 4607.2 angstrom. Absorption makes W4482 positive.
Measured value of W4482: 2.34 angstrom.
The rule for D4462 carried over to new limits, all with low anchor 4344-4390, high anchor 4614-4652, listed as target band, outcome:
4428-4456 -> 0.095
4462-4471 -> 0.324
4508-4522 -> 0.039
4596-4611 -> 0.007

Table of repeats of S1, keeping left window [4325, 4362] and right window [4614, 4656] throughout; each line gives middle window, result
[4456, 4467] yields 2.0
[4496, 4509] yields 0.1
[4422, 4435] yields 0.2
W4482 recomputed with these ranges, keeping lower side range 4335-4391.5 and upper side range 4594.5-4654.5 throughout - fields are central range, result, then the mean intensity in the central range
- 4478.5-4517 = 1.1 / 19.8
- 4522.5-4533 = -0.1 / 21.3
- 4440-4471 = 4.7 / 16.4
